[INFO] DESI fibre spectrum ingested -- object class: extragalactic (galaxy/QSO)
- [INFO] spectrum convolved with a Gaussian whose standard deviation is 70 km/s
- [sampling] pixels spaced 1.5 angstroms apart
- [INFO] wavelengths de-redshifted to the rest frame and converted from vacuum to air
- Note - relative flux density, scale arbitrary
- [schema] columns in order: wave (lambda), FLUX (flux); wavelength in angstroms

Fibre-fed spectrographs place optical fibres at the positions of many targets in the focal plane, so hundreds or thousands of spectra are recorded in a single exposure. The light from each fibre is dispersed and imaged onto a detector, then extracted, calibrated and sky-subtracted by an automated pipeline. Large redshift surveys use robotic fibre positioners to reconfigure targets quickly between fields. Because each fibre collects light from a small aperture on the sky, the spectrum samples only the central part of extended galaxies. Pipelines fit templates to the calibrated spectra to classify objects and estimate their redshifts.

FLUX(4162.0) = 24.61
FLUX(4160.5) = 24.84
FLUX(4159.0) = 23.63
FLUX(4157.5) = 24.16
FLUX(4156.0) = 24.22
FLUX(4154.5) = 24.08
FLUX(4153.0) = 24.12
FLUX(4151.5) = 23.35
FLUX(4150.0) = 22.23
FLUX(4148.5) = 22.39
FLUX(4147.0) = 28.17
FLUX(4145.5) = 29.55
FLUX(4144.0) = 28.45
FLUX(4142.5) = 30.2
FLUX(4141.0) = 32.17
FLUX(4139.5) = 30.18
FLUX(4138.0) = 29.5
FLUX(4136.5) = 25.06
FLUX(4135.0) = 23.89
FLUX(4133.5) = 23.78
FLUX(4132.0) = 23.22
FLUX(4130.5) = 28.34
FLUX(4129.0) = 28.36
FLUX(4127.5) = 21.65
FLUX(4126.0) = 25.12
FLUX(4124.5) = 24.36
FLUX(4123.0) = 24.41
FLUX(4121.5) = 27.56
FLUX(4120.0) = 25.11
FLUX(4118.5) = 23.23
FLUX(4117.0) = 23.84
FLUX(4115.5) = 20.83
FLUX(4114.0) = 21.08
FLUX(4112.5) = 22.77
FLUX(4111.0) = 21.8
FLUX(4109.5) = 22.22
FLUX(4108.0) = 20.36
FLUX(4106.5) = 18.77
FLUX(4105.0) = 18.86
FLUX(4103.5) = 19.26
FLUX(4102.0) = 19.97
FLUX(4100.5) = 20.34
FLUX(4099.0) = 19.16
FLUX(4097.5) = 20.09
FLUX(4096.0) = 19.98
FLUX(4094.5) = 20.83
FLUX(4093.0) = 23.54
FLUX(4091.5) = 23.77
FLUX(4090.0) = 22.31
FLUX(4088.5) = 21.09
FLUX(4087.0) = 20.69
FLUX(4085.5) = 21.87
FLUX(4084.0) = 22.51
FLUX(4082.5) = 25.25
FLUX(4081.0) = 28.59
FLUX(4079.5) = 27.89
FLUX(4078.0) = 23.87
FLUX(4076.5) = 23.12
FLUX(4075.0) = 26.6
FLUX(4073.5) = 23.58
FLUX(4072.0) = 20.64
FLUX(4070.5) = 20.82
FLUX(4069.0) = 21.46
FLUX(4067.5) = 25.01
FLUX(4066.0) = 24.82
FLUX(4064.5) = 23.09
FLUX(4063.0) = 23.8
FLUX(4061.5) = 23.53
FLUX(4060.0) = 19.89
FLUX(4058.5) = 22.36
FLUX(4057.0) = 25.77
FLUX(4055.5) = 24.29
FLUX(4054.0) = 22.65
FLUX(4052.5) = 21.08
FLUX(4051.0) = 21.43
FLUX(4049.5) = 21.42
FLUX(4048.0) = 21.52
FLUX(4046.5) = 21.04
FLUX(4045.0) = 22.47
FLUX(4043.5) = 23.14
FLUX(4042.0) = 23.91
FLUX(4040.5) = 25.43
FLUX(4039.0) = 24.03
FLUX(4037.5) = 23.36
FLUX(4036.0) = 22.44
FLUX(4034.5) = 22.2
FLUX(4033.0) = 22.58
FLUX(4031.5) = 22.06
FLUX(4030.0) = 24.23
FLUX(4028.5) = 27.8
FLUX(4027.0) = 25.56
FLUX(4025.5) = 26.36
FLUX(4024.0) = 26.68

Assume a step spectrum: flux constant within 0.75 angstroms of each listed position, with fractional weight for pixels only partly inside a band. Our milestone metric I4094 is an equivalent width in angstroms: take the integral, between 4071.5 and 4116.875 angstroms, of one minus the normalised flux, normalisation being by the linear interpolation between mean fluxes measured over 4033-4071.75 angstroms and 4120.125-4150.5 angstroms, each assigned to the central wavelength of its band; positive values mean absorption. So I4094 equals 4.61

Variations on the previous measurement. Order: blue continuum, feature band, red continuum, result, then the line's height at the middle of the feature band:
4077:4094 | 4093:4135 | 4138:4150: 5.8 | 26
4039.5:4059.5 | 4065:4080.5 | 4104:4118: -1.2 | 22.2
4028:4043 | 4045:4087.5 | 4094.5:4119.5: -1.3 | 22.5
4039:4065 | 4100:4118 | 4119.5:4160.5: 2.8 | 24.7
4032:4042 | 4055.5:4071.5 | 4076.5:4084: 1.1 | 24.8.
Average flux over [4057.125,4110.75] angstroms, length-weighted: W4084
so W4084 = 22.3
